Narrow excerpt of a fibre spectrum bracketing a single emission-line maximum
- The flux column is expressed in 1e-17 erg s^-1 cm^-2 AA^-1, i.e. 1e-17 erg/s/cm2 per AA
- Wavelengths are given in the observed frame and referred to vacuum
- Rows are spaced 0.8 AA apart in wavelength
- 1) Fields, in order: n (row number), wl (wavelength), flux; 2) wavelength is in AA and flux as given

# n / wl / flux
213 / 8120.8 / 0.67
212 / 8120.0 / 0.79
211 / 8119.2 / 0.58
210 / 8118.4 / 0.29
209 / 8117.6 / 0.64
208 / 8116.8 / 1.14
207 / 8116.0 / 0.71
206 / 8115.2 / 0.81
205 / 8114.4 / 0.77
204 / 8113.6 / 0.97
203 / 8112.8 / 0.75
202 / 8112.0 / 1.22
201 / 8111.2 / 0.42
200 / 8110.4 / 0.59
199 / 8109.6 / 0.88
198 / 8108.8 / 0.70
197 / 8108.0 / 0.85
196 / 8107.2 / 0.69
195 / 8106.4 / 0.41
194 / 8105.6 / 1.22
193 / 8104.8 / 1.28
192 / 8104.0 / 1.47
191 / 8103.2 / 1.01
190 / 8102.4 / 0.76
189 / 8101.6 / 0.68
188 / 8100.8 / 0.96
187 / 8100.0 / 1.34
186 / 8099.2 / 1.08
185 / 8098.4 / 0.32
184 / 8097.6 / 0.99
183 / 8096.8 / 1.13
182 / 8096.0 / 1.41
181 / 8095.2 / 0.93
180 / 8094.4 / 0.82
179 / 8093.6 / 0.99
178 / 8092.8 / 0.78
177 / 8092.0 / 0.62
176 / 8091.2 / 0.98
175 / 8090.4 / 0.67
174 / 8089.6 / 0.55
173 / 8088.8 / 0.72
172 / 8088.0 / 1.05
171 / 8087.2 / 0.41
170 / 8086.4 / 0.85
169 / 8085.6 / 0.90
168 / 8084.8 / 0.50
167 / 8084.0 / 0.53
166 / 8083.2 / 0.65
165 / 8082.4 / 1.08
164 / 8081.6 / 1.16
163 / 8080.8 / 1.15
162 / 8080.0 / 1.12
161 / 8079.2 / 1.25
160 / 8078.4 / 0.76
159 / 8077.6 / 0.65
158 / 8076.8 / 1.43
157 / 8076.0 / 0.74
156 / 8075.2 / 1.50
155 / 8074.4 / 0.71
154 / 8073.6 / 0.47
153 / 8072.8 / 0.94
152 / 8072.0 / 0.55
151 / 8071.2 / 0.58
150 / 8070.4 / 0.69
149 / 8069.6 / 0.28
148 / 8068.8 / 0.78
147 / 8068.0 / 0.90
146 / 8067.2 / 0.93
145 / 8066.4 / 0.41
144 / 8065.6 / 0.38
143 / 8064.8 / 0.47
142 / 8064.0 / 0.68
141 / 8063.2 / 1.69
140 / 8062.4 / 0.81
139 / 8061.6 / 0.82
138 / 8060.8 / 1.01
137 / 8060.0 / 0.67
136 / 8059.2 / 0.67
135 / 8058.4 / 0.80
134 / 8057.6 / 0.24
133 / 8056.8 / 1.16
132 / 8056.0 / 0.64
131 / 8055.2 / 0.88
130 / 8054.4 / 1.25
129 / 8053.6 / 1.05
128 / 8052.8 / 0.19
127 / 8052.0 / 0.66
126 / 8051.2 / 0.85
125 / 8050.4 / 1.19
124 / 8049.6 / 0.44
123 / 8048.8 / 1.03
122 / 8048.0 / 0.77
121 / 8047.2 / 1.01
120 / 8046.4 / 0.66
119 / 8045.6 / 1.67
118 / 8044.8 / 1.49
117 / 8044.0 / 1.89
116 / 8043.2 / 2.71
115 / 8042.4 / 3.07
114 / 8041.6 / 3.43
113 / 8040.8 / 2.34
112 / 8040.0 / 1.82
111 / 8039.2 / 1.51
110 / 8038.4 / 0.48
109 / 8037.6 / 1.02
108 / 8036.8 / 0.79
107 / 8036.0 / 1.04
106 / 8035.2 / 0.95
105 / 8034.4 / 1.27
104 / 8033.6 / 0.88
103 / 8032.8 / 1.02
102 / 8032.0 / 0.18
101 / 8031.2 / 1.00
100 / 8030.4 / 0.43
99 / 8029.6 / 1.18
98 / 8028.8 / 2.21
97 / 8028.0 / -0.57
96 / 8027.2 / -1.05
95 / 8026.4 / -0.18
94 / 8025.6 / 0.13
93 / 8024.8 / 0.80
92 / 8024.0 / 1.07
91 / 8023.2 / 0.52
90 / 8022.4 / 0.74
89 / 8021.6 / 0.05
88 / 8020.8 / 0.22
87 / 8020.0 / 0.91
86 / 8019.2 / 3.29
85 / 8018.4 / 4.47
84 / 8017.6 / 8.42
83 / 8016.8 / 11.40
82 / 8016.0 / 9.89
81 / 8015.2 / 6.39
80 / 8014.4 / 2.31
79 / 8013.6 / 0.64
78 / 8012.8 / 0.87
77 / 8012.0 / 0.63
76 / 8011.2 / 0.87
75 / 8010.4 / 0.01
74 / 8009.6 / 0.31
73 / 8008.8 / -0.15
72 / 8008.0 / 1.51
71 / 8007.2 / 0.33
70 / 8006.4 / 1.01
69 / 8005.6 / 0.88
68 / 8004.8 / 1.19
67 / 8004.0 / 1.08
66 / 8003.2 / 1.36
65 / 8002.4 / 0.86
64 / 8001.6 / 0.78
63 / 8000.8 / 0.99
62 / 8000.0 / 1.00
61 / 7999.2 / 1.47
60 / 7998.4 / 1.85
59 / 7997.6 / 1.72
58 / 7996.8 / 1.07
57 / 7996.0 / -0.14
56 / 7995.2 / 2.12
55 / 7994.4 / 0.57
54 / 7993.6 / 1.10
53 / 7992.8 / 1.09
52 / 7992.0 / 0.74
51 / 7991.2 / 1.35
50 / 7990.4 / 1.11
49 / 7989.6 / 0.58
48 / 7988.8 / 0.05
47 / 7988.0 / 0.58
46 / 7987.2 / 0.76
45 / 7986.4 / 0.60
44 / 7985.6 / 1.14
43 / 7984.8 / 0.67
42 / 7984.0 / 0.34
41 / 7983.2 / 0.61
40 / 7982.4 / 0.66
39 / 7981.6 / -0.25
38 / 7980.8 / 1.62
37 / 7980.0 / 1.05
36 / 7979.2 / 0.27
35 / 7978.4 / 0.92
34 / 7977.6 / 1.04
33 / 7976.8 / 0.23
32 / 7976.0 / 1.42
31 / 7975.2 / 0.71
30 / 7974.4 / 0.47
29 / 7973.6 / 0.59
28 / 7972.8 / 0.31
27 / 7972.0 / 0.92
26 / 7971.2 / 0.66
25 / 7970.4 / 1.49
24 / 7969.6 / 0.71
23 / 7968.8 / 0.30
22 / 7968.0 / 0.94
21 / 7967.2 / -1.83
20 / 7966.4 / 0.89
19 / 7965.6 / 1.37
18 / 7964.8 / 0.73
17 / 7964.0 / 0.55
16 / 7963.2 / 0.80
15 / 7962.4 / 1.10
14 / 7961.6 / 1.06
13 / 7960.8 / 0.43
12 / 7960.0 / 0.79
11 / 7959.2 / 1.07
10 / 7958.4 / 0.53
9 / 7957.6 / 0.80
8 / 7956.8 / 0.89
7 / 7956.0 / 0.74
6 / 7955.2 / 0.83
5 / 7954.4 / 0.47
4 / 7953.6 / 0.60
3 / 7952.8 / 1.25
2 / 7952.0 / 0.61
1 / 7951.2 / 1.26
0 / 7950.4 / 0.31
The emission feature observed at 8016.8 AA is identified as Halpha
